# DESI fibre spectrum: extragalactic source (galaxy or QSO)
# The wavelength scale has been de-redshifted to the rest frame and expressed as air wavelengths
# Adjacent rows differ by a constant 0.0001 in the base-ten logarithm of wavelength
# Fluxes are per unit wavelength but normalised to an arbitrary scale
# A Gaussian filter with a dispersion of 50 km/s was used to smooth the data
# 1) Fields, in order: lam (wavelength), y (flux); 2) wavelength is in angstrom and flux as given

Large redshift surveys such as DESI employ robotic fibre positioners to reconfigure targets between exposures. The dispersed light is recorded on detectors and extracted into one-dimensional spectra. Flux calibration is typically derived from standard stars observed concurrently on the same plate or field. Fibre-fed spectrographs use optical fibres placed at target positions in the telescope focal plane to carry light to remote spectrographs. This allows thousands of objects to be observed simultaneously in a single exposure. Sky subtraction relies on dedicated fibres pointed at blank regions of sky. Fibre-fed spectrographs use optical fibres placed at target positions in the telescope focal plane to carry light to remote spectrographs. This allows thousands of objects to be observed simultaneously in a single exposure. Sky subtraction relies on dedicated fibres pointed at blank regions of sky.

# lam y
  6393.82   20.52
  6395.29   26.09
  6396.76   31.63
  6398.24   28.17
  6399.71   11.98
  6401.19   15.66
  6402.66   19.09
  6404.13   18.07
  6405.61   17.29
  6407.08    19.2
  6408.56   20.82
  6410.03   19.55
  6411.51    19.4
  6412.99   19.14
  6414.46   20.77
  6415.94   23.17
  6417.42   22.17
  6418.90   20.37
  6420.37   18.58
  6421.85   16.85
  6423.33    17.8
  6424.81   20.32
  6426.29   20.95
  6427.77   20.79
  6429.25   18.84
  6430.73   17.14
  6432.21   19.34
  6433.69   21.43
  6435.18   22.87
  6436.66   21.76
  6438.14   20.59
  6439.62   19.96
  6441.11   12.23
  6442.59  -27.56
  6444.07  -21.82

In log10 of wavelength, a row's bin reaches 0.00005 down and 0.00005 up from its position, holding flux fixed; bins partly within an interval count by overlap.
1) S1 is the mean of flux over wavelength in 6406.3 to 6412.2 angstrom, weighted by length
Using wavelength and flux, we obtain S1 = 19.7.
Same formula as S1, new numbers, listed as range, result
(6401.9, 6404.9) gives 18.6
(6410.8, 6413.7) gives 19.2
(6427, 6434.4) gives 19.5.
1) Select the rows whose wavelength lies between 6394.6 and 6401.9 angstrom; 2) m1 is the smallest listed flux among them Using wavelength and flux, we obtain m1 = 11.98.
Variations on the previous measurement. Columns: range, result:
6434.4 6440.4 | 19.96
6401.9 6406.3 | 17.29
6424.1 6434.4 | 17.14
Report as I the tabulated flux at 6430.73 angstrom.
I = 17.14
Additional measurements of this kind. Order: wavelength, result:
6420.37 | 18.58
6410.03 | 19.55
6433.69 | 21.43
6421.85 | 16.85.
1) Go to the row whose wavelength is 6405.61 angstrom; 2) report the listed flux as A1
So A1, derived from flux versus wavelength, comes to 17.29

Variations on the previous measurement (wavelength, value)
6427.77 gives 20.79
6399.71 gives 11.98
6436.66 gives 21.76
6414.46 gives 20.77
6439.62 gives 19.96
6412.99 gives 19.14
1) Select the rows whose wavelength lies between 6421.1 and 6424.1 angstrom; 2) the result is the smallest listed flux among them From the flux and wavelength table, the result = 16.85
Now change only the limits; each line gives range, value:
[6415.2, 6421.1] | 18.58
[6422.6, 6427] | 17.8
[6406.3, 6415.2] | 19.14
